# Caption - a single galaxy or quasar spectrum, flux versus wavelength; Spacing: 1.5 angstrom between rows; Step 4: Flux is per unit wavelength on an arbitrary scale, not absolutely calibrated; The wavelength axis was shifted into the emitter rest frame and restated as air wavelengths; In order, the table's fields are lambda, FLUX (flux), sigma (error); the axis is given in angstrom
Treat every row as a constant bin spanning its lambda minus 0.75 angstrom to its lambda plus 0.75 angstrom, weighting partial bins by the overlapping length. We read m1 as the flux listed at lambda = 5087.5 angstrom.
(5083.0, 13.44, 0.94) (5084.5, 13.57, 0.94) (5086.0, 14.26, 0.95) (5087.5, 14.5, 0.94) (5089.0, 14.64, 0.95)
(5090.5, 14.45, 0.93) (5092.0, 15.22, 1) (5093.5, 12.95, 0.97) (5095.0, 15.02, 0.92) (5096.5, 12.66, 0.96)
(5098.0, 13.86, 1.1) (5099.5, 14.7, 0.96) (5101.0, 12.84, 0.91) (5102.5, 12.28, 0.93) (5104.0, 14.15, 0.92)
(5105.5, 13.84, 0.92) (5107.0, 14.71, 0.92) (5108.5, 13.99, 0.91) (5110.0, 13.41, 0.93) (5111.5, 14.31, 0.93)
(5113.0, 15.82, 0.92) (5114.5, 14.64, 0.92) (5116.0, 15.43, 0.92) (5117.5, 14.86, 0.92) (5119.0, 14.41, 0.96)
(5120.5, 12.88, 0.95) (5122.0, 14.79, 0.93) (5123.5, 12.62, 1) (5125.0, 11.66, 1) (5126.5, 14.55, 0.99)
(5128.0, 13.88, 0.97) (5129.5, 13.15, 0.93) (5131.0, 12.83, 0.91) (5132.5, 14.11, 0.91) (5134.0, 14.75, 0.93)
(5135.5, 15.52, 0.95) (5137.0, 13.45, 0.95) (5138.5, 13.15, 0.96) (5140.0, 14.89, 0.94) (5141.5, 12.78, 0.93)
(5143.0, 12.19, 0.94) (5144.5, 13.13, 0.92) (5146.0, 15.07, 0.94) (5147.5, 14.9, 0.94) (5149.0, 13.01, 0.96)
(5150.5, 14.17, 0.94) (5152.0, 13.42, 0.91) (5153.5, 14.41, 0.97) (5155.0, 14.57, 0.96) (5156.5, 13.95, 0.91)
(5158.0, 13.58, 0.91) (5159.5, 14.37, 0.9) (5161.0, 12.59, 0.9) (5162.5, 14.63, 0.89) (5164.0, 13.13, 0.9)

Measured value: 14.5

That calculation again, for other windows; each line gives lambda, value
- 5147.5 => 14.9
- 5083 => 13.44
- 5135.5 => 15.52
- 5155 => 14.57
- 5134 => 14.75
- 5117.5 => 14.86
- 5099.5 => 14.7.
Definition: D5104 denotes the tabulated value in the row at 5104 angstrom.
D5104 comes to 14.15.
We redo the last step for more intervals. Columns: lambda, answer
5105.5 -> 13.84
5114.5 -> 14.64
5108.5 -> 13.99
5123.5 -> 12.62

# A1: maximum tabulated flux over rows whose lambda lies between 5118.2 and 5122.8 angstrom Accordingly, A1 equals 14.79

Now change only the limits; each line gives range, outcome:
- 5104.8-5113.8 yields 15.82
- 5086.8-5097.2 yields 15.22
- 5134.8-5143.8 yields 15.52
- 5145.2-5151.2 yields 15.07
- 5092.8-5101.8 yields 15.02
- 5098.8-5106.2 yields 14.7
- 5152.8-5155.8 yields 14.57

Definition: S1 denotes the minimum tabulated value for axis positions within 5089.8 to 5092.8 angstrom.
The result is 14.45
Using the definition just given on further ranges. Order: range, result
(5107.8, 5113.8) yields 13.41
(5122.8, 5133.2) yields 11.66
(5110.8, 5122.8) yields 12.88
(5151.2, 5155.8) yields 13.42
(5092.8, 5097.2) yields 12.66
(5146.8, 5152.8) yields 13.01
